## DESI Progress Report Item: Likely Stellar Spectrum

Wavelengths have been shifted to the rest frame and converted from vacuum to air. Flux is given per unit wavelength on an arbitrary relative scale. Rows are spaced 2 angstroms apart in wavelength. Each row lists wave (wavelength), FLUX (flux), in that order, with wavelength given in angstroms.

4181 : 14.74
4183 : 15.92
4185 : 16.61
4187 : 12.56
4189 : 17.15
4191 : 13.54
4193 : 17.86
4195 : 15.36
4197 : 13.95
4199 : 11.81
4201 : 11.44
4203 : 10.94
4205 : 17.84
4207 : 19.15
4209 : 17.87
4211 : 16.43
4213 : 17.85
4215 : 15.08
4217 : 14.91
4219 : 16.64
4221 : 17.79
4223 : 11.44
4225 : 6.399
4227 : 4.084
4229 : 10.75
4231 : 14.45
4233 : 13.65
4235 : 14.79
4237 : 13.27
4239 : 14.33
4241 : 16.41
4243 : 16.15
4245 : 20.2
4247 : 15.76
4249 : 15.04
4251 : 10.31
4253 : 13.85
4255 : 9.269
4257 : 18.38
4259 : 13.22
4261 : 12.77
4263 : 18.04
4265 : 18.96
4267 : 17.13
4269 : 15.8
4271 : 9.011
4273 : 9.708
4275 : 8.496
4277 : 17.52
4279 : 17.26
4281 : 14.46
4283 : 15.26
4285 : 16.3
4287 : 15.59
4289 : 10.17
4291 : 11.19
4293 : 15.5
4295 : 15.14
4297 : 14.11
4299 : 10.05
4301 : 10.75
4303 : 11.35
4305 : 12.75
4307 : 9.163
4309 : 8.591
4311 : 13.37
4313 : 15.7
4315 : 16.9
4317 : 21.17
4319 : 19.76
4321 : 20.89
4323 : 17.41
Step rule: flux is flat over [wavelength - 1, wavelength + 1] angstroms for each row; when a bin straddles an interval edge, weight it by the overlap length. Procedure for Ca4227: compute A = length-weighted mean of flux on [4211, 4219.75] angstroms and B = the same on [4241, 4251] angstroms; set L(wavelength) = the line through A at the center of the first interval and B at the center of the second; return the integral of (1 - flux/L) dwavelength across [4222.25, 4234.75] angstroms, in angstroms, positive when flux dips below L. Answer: 4.45 angstroms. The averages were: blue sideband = 16.1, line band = 10.4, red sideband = 16.1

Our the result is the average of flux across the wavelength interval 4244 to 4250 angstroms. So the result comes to 17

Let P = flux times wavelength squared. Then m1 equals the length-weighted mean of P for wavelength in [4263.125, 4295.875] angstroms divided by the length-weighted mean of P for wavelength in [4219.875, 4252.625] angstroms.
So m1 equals 1.1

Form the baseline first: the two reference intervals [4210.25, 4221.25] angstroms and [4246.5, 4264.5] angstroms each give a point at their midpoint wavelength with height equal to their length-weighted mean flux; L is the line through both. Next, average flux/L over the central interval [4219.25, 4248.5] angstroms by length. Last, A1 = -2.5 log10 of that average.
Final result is 0.12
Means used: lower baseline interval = 16.4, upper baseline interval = 14.2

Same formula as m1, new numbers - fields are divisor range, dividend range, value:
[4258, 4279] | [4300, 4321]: 1.03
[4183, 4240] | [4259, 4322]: 1.04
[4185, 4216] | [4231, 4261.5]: 0.97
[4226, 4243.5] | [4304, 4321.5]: 1.21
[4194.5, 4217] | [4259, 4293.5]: 0.97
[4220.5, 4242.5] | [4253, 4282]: 1.17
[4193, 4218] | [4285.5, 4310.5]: 0.83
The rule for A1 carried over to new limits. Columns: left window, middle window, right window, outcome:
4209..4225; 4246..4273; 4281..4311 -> -0.03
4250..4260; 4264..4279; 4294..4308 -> -0.12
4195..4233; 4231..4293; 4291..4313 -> -0.12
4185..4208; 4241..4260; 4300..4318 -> -0.05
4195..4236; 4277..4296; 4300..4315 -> -0.18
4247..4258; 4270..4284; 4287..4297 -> 0.03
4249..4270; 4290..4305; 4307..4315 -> 0.05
